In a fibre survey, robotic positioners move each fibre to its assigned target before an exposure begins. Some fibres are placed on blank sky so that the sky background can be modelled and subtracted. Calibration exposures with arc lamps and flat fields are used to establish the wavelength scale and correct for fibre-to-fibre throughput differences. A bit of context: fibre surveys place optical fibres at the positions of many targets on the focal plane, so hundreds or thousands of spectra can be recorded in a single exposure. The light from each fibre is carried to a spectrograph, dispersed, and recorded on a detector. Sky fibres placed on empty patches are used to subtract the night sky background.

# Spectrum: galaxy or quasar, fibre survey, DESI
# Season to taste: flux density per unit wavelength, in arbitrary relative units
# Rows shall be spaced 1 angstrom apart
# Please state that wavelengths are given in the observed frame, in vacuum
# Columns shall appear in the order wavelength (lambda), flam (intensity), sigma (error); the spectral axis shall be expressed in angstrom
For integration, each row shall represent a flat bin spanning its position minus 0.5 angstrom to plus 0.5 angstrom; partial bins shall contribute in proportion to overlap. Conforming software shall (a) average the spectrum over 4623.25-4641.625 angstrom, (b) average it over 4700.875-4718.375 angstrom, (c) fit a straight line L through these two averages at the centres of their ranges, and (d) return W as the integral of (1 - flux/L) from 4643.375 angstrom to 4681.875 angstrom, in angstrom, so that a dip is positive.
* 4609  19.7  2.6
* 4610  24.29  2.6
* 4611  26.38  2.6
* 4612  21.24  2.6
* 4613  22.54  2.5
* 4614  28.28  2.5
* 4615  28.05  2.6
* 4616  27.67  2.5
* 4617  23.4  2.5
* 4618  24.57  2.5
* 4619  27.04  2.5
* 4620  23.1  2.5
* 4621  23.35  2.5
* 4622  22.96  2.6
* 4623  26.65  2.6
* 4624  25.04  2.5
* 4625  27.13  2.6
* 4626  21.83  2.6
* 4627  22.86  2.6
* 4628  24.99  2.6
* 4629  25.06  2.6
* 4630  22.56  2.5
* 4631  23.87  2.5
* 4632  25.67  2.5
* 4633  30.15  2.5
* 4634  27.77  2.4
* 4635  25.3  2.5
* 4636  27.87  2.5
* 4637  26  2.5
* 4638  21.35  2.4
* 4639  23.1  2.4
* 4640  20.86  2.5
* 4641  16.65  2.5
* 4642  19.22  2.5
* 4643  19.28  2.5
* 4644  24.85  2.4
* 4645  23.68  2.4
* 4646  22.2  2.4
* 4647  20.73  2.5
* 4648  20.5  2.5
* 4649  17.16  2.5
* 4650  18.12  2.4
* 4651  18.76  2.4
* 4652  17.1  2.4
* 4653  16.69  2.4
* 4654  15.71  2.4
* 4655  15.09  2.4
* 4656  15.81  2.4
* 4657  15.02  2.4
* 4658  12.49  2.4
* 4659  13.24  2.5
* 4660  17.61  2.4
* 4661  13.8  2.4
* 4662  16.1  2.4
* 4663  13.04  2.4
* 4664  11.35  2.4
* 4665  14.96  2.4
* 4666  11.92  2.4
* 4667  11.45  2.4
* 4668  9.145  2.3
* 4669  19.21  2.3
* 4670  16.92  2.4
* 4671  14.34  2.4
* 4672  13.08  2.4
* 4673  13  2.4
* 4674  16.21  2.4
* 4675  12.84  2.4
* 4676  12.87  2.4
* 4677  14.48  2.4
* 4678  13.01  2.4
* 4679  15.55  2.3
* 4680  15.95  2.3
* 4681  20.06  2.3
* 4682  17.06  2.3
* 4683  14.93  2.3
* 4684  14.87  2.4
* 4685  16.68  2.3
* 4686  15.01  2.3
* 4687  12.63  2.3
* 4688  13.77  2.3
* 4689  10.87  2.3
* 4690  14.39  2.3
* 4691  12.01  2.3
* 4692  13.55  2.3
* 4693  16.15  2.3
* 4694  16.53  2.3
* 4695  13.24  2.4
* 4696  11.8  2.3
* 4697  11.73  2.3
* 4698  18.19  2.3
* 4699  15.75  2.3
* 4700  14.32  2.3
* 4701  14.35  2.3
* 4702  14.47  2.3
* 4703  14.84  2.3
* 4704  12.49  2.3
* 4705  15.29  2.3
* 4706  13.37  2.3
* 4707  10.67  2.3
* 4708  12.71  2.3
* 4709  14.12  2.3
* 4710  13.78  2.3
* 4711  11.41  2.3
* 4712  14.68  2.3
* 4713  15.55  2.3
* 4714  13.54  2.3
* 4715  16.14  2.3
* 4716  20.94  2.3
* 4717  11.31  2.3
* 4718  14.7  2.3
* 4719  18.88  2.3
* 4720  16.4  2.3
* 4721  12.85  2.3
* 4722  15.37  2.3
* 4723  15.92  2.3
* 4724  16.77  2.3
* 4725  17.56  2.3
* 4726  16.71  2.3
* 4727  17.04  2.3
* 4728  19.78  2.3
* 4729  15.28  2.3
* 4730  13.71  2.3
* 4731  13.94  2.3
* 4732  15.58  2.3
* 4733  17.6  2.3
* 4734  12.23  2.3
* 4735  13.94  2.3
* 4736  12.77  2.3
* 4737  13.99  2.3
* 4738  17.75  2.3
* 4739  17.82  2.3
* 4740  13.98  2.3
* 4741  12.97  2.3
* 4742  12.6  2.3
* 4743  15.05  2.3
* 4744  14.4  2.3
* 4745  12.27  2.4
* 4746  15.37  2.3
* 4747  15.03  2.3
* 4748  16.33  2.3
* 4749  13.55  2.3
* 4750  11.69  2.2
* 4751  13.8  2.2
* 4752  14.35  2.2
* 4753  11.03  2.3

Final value 8.4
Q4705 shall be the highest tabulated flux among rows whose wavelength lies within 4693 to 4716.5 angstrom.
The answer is 20.94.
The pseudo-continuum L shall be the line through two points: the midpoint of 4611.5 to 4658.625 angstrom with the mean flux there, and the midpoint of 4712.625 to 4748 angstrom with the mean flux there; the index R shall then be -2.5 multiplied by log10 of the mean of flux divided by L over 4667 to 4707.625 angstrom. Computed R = 0.27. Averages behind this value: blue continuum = 22.3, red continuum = 15.3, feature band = 14.3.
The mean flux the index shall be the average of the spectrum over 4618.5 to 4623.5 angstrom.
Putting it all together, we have 24.6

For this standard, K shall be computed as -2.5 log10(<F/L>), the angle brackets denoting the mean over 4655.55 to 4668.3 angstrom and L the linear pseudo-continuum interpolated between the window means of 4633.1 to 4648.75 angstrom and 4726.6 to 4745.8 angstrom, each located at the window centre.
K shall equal 0.47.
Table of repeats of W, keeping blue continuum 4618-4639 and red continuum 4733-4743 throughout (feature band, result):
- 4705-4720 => 2.1 angstrom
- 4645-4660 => 3.6 angstrom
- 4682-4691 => 2.4 angstrom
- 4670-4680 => 3.1 angstrom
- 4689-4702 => 3.0 angstrom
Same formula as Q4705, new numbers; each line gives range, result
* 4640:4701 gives 24.85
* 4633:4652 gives 30.15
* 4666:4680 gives 19.21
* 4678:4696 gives 20.06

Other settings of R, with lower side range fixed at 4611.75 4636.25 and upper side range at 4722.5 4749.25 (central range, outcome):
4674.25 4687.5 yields 0.31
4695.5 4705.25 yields 0.27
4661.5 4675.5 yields 0.46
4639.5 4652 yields 0.16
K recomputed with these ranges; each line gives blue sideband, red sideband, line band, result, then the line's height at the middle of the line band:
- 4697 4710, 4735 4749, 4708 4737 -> -0.07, 14.3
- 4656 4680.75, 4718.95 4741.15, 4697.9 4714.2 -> 0.08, 15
